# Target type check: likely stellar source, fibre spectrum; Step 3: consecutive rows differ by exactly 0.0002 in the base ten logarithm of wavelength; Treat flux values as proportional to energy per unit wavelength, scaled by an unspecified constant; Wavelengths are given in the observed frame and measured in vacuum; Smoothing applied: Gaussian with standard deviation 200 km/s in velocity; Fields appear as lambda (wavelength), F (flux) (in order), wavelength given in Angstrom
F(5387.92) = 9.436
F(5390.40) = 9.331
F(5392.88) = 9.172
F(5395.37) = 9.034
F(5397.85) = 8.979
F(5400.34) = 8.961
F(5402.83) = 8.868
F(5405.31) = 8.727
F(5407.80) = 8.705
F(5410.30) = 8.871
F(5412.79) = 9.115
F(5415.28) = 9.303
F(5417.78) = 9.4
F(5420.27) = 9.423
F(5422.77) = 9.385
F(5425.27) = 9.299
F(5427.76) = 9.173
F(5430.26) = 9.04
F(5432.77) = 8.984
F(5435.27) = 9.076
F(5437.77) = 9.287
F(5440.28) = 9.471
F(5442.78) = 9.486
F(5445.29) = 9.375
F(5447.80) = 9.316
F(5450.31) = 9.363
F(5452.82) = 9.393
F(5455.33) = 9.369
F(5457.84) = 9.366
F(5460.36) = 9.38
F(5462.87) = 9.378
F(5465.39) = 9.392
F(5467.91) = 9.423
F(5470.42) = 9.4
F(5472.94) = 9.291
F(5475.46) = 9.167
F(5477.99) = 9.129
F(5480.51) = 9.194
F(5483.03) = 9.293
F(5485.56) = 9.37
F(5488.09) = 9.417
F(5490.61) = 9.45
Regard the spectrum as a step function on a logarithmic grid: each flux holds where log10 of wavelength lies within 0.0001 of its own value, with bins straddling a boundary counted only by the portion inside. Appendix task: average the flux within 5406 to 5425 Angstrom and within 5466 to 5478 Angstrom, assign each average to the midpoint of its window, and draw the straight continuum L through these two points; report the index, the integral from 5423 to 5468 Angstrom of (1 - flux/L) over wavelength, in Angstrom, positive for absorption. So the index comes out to -0.35 Angstrom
